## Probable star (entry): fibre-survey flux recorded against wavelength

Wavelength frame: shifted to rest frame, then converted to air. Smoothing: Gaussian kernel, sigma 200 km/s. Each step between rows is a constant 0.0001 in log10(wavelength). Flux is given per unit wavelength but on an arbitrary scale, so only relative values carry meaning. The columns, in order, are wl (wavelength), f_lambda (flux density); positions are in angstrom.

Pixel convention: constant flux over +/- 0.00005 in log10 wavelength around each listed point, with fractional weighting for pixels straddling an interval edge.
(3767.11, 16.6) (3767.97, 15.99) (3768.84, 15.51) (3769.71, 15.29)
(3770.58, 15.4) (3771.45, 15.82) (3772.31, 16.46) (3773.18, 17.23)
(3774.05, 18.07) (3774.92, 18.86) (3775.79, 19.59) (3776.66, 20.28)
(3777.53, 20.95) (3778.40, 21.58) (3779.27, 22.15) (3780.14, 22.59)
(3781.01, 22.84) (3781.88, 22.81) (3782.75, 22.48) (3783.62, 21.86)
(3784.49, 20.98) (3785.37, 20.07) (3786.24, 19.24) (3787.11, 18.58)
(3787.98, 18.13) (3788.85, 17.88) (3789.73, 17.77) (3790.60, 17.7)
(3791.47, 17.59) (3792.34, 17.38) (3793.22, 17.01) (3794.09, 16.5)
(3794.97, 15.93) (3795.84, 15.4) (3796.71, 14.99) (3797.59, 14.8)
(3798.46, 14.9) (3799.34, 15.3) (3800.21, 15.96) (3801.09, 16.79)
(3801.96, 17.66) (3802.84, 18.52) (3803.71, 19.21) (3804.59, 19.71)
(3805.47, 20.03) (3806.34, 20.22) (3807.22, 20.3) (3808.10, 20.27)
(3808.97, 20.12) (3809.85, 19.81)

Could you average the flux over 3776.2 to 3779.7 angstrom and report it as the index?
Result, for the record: 21.2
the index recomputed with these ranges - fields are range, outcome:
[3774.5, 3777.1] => 19.6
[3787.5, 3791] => 17.9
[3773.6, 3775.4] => 18.5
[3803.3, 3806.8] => 19.8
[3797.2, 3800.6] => 15.3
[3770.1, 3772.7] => 15.9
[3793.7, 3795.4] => 16.1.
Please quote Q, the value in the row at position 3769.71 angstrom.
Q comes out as 15.29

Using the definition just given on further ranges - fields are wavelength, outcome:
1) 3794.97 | 15.93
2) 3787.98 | 18.13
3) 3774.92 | 18.86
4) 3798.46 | 14.9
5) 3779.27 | 22.15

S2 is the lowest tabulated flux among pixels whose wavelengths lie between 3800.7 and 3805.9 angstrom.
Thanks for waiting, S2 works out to 16.79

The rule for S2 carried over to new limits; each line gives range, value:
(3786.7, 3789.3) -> 17.88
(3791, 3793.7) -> 17.01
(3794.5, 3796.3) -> 15.4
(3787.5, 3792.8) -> 17.38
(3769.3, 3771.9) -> 15.29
